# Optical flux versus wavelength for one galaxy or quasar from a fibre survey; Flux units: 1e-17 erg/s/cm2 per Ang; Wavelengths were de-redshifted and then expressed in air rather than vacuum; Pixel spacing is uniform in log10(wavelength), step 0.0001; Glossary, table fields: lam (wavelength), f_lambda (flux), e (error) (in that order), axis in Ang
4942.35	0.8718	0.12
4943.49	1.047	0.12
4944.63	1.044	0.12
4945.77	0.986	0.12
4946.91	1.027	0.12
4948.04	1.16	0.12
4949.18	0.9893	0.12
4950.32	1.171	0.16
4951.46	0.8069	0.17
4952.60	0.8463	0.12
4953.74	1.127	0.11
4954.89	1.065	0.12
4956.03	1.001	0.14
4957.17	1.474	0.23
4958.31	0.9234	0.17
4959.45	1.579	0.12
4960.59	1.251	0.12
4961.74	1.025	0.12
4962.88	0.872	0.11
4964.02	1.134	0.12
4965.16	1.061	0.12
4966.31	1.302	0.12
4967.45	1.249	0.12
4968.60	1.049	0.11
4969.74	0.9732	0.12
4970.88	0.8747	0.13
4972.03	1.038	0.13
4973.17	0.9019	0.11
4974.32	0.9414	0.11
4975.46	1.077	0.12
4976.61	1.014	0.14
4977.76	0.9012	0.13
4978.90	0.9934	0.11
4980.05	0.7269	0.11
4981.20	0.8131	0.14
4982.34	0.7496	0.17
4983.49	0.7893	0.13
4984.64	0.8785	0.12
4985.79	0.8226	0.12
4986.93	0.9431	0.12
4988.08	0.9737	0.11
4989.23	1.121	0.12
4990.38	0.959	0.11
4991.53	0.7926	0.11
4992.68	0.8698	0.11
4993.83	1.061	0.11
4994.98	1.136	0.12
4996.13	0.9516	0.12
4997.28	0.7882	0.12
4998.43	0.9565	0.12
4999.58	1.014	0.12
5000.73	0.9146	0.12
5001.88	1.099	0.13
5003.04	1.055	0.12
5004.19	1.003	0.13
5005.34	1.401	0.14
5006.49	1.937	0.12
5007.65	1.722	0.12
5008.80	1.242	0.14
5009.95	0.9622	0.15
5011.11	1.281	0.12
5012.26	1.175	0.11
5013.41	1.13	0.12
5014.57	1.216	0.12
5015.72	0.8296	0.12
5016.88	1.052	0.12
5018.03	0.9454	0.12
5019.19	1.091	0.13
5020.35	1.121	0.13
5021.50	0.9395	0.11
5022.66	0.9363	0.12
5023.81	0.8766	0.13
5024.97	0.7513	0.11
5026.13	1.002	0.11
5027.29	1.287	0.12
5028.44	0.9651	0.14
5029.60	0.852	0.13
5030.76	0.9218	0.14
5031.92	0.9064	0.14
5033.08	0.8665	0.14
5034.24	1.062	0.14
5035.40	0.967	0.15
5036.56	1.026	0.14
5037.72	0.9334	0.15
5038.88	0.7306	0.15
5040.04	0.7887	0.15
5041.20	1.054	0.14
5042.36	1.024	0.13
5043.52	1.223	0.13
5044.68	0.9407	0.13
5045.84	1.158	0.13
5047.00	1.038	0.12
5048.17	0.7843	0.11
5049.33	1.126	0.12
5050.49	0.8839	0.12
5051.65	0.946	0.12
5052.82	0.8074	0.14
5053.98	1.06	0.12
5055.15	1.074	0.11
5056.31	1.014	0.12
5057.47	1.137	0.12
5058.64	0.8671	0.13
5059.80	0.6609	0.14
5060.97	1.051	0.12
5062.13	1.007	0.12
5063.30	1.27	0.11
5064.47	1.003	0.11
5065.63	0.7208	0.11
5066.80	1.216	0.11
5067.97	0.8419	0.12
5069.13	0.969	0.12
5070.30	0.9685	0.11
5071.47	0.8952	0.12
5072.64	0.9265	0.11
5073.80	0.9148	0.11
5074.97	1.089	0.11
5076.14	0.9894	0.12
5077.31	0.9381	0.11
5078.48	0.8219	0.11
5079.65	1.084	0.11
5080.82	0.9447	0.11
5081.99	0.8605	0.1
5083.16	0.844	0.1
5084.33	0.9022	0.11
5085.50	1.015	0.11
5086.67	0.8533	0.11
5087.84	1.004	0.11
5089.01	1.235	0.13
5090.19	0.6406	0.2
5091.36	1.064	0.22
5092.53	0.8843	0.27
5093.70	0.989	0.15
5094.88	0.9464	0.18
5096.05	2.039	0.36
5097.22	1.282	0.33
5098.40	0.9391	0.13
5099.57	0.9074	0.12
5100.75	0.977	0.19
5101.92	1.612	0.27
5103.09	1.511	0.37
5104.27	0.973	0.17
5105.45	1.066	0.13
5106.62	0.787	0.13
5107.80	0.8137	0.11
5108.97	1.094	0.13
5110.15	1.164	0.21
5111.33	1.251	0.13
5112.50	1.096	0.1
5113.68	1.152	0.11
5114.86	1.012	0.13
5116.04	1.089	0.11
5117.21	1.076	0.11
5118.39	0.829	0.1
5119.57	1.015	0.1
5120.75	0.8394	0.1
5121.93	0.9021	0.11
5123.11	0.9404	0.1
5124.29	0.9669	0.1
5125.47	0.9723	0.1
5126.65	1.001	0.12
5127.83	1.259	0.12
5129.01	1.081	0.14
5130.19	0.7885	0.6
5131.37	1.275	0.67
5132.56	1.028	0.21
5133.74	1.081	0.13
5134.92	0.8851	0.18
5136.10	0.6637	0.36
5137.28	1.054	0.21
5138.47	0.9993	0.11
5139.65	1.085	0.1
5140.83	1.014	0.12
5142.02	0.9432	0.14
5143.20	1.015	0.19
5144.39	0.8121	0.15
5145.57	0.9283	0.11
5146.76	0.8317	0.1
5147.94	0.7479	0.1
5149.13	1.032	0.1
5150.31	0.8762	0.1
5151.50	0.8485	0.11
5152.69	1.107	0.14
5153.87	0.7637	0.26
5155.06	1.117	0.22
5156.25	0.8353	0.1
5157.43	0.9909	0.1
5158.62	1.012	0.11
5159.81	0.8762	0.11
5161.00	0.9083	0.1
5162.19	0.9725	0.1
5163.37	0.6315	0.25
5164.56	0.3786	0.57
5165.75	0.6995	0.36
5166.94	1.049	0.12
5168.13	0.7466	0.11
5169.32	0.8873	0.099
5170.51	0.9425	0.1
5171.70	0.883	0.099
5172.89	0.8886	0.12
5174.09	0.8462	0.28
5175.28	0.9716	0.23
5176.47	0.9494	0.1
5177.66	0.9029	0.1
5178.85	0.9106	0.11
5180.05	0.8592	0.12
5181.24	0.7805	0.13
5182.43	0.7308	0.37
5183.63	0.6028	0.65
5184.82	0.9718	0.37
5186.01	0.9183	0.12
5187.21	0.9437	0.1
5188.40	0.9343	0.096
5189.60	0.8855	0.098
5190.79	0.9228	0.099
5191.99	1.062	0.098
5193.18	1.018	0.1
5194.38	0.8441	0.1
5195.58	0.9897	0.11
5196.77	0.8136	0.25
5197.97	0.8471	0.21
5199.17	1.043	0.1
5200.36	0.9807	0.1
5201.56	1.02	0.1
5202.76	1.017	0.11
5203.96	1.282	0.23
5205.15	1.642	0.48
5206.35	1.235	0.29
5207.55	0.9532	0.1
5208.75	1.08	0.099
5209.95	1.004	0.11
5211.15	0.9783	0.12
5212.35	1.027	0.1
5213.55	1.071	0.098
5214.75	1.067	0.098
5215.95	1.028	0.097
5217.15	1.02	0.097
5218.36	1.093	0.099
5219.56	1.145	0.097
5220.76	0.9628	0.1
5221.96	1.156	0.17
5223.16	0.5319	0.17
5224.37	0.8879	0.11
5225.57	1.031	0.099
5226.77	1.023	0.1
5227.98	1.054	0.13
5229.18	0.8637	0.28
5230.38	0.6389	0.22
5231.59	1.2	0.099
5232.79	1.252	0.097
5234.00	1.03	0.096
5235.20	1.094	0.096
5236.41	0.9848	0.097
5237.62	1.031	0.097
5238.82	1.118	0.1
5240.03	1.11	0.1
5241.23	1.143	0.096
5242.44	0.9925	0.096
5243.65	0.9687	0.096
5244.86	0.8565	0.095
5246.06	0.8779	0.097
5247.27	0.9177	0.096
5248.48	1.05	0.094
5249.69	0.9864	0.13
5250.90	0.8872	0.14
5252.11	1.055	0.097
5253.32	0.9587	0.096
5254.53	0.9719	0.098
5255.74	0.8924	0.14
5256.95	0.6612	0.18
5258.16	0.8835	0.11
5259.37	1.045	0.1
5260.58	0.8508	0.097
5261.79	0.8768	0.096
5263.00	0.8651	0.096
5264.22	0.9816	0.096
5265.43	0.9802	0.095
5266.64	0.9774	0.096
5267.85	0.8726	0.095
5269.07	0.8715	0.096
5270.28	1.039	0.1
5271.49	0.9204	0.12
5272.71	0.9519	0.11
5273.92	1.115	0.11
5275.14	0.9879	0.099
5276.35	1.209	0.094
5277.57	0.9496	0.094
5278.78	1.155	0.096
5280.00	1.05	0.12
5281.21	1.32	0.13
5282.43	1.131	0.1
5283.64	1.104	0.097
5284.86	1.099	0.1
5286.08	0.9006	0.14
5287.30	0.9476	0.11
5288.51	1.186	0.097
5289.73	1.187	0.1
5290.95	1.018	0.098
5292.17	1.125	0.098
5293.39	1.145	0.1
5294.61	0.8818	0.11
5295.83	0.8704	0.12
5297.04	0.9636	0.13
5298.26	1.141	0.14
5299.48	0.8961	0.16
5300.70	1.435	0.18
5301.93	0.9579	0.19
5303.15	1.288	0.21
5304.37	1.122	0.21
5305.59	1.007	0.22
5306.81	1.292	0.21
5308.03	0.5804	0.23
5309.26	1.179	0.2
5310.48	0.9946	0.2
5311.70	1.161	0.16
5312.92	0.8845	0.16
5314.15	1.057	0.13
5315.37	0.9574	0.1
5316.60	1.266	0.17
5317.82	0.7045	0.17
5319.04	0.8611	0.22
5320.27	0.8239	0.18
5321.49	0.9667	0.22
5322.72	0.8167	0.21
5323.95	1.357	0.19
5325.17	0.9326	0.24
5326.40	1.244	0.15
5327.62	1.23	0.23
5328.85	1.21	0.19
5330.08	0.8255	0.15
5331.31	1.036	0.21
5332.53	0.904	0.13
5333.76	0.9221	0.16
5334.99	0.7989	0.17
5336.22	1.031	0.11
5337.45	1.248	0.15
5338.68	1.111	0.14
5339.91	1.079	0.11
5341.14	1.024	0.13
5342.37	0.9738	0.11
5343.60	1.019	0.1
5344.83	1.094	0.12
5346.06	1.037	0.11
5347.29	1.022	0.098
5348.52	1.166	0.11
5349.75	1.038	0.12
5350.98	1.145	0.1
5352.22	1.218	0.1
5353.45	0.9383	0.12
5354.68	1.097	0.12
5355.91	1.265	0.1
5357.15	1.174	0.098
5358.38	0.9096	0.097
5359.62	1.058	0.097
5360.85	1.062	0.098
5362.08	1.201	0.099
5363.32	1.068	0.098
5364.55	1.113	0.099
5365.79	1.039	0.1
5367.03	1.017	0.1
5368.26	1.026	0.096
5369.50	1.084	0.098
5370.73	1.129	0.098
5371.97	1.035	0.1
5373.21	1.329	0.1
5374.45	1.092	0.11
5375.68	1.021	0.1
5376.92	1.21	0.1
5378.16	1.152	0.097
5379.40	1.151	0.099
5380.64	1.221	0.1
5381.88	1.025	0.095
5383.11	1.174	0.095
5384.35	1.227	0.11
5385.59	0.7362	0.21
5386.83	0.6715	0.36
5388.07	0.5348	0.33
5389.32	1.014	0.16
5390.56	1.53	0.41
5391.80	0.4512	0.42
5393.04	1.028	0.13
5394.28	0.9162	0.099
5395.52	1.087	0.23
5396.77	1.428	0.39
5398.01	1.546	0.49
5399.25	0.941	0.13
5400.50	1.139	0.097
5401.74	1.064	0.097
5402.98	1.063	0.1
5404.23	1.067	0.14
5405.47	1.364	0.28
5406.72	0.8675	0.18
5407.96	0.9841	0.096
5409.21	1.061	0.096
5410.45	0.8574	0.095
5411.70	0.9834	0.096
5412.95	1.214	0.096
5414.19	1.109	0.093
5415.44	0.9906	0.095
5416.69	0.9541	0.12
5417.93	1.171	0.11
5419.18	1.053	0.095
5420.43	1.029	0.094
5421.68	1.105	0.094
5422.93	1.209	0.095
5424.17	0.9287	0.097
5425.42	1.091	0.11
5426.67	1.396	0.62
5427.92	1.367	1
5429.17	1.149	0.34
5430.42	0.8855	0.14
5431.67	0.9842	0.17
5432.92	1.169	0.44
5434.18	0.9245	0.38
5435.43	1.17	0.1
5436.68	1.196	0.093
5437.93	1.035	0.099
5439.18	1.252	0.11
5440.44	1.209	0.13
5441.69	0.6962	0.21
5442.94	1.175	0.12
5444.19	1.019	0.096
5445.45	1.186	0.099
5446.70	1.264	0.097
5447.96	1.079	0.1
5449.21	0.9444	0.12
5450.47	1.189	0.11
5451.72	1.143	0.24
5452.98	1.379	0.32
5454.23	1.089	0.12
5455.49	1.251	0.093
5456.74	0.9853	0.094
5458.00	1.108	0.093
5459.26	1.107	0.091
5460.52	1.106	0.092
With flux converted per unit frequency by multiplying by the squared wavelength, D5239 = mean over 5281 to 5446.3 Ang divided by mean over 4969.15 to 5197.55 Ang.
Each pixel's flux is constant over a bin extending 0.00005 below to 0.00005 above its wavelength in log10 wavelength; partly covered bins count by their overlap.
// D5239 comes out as 1.2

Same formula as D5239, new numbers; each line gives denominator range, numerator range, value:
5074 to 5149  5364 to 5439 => 1.19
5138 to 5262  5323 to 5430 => 1.21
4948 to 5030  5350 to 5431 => 1.21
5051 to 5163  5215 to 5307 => 1.08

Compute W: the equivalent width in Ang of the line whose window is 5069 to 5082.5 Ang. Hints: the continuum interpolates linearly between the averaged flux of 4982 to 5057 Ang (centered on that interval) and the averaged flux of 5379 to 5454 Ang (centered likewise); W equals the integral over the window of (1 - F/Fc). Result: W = 0.98 Ang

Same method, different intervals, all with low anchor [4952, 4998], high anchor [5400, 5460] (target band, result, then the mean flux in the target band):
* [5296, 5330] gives 0.9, 1.04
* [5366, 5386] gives -0.3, 1.1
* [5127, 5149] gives 1.3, 0.973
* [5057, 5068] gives 0.4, 0.982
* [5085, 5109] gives -1.2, 1.08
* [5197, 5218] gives -0.4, 1.07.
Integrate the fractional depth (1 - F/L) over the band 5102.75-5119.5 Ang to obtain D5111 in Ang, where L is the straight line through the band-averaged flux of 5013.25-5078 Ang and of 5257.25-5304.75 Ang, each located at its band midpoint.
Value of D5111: -1.1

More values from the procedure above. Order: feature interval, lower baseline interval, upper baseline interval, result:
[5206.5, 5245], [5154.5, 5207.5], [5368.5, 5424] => -2.5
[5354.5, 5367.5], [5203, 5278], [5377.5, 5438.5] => -0.5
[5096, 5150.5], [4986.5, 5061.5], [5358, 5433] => 0.4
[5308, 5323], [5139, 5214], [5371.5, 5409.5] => 0.9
